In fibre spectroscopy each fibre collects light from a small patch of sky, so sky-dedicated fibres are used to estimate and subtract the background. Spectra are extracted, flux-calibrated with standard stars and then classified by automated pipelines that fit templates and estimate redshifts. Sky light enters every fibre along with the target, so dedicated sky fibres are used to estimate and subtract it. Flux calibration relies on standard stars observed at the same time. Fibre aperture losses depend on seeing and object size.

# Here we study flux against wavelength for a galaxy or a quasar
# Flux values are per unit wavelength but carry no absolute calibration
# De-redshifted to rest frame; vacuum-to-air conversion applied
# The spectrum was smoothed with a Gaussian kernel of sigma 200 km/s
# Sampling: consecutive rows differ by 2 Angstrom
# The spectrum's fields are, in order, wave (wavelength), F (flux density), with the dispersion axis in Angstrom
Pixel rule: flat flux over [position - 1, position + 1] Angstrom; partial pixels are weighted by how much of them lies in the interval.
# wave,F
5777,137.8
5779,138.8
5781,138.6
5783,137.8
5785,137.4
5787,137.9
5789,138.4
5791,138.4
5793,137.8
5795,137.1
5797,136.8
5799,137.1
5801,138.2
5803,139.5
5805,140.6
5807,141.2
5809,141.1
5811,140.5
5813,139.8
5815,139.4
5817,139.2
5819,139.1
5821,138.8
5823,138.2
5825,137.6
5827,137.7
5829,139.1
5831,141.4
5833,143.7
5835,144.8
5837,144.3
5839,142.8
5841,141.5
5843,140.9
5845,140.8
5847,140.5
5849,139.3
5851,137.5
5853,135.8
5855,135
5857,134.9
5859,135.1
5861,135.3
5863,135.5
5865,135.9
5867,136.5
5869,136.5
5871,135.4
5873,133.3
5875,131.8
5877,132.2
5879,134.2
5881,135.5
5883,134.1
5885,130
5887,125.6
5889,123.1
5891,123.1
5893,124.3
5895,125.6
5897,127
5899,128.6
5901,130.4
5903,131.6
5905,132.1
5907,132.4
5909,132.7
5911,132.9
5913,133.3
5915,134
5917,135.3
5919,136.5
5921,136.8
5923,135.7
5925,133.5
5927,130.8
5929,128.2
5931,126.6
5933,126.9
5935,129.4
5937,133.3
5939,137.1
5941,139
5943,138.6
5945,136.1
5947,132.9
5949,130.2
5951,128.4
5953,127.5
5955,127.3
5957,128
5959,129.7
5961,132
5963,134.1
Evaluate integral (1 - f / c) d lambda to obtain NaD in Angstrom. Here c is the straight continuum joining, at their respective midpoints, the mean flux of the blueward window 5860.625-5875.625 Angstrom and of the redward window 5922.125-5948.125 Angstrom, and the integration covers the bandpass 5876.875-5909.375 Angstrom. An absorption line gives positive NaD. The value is 1.2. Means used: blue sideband 135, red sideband 133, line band 129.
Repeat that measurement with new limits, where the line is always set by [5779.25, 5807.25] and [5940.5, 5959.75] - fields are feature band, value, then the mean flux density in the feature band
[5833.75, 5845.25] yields -0.54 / 143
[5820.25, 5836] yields -0.39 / 140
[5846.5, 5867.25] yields -0.12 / 136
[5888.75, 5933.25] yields 0.86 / 131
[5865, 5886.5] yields 0.15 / 134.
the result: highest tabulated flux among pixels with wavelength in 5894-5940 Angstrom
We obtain 137.1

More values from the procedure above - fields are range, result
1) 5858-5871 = 136.5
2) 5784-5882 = 144.8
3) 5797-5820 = 141.2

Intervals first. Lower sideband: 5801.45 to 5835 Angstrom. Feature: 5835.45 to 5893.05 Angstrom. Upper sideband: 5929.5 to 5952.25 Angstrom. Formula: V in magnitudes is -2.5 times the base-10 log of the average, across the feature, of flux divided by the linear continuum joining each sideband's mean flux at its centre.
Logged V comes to 0.02 mag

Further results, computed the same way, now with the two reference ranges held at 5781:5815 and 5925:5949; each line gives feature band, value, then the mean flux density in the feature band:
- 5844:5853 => -0.02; 139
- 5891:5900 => 0.07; 126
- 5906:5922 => -0.01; 134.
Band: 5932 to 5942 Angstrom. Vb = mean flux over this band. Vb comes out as 133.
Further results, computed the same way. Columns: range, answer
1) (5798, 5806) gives 139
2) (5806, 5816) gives 140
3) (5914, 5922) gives 136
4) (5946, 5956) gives 129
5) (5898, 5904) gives 130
